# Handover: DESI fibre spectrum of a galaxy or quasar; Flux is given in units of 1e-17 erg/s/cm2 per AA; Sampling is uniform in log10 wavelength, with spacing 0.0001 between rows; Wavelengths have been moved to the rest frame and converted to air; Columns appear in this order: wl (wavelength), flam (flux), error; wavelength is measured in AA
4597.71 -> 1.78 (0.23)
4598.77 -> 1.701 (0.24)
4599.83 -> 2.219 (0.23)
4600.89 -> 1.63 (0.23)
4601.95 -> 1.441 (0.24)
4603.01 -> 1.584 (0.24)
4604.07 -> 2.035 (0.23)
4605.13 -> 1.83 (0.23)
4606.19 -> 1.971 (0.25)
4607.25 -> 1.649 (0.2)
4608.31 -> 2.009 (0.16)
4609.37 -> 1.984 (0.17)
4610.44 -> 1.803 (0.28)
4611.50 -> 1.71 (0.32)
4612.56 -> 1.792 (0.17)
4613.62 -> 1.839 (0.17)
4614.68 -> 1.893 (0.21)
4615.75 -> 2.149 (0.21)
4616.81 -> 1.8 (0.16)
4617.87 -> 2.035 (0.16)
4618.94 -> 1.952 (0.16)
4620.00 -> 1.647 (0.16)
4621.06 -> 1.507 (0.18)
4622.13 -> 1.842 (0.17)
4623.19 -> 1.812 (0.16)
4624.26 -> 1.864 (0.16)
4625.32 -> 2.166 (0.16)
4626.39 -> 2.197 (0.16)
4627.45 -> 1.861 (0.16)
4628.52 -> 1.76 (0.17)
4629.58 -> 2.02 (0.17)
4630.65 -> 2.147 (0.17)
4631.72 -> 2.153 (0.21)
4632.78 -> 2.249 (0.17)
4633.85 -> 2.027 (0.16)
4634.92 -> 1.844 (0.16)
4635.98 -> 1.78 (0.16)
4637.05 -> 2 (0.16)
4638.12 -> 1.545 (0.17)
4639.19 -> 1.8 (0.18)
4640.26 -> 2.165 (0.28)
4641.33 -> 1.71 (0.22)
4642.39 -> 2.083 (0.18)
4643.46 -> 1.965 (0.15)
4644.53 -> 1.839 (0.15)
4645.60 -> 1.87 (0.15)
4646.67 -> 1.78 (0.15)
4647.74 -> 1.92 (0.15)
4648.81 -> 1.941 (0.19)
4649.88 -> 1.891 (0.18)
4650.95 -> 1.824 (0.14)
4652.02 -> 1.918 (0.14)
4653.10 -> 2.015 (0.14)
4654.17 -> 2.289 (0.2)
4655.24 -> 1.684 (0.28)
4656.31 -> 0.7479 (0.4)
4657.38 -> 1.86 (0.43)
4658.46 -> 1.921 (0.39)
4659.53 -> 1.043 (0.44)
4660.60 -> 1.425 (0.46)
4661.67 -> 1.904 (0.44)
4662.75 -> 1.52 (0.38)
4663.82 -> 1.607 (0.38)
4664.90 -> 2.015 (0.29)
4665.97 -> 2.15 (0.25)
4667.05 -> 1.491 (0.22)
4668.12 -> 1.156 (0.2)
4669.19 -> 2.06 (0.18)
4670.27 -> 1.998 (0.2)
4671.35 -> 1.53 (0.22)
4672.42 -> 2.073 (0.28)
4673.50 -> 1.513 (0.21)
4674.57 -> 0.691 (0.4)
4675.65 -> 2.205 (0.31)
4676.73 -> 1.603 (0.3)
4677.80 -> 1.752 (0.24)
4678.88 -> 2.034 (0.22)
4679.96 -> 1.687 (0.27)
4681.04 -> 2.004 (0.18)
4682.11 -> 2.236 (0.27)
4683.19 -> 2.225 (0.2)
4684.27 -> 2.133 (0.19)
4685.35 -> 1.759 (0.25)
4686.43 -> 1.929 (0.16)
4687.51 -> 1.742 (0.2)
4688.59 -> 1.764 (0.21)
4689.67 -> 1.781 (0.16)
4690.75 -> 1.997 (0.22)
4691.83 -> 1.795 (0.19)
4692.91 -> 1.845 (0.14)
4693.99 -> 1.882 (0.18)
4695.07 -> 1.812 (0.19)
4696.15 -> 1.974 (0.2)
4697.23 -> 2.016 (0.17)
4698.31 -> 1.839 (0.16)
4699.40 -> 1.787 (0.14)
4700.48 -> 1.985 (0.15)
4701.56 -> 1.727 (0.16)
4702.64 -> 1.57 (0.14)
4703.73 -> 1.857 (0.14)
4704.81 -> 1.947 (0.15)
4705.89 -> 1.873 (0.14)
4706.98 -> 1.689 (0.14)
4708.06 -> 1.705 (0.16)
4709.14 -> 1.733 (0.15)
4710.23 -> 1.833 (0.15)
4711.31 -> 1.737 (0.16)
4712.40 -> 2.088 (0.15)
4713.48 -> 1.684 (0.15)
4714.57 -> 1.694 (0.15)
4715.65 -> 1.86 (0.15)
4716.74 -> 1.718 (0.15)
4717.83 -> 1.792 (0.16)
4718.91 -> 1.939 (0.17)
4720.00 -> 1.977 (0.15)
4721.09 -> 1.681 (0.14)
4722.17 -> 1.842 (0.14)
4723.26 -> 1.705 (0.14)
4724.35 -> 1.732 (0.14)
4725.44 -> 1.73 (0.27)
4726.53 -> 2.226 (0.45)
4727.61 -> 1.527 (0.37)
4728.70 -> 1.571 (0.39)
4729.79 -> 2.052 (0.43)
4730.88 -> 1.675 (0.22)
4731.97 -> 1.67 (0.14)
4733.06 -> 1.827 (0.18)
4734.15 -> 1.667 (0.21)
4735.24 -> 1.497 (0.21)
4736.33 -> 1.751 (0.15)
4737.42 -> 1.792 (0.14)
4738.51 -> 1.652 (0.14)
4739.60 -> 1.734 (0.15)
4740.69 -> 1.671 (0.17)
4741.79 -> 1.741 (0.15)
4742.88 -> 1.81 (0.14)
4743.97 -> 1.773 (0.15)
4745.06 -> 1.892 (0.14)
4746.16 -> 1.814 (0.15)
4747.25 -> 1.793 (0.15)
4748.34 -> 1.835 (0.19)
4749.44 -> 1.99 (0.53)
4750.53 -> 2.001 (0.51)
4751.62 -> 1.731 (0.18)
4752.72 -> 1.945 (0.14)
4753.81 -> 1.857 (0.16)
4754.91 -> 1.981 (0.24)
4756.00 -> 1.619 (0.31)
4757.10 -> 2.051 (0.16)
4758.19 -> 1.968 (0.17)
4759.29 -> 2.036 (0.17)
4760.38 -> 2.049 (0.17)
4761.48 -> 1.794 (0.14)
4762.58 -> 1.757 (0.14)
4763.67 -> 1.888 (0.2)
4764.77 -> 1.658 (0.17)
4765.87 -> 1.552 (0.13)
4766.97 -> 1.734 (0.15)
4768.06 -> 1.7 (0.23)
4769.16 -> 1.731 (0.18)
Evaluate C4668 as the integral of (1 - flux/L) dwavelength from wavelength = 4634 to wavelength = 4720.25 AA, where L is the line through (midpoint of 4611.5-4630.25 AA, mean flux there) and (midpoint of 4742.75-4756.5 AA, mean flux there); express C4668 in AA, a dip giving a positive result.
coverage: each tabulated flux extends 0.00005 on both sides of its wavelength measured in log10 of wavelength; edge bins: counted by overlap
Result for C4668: 2.8 AA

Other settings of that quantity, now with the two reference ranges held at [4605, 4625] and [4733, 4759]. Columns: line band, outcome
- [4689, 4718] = 0.0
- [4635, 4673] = 1.1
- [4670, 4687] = 0.0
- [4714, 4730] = 0.2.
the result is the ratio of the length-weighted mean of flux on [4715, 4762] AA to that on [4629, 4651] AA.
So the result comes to 0.9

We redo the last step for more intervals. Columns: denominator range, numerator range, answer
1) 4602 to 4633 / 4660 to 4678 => 0.89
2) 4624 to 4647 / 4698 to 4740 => 0.91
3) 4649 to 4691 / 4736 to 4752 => 1.02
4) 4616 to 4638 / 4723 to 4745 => 0.90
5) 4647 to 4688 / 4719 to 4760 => 1.02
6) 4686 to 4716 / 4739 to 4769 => 1.00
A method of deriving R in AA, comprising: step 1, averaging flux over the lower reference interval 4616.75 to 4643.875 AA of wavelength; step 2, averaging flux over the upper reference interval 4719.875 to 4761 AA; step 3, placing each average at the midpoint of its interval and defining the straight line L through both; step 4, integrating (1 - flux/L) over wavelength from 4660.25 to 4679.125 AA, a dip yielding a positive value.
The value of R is 1.8 AA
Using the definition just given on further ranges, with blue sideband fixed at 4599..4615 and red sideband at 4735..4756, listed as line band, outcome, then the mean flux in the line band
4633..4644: -0.5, 1.9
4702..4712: 0.2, 1.78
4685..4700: -0.4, 1.85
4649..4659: 0.1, 1.8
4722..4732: 0.2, 1.78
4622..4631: -0.7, 1.97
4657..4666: 0.6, 1.69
